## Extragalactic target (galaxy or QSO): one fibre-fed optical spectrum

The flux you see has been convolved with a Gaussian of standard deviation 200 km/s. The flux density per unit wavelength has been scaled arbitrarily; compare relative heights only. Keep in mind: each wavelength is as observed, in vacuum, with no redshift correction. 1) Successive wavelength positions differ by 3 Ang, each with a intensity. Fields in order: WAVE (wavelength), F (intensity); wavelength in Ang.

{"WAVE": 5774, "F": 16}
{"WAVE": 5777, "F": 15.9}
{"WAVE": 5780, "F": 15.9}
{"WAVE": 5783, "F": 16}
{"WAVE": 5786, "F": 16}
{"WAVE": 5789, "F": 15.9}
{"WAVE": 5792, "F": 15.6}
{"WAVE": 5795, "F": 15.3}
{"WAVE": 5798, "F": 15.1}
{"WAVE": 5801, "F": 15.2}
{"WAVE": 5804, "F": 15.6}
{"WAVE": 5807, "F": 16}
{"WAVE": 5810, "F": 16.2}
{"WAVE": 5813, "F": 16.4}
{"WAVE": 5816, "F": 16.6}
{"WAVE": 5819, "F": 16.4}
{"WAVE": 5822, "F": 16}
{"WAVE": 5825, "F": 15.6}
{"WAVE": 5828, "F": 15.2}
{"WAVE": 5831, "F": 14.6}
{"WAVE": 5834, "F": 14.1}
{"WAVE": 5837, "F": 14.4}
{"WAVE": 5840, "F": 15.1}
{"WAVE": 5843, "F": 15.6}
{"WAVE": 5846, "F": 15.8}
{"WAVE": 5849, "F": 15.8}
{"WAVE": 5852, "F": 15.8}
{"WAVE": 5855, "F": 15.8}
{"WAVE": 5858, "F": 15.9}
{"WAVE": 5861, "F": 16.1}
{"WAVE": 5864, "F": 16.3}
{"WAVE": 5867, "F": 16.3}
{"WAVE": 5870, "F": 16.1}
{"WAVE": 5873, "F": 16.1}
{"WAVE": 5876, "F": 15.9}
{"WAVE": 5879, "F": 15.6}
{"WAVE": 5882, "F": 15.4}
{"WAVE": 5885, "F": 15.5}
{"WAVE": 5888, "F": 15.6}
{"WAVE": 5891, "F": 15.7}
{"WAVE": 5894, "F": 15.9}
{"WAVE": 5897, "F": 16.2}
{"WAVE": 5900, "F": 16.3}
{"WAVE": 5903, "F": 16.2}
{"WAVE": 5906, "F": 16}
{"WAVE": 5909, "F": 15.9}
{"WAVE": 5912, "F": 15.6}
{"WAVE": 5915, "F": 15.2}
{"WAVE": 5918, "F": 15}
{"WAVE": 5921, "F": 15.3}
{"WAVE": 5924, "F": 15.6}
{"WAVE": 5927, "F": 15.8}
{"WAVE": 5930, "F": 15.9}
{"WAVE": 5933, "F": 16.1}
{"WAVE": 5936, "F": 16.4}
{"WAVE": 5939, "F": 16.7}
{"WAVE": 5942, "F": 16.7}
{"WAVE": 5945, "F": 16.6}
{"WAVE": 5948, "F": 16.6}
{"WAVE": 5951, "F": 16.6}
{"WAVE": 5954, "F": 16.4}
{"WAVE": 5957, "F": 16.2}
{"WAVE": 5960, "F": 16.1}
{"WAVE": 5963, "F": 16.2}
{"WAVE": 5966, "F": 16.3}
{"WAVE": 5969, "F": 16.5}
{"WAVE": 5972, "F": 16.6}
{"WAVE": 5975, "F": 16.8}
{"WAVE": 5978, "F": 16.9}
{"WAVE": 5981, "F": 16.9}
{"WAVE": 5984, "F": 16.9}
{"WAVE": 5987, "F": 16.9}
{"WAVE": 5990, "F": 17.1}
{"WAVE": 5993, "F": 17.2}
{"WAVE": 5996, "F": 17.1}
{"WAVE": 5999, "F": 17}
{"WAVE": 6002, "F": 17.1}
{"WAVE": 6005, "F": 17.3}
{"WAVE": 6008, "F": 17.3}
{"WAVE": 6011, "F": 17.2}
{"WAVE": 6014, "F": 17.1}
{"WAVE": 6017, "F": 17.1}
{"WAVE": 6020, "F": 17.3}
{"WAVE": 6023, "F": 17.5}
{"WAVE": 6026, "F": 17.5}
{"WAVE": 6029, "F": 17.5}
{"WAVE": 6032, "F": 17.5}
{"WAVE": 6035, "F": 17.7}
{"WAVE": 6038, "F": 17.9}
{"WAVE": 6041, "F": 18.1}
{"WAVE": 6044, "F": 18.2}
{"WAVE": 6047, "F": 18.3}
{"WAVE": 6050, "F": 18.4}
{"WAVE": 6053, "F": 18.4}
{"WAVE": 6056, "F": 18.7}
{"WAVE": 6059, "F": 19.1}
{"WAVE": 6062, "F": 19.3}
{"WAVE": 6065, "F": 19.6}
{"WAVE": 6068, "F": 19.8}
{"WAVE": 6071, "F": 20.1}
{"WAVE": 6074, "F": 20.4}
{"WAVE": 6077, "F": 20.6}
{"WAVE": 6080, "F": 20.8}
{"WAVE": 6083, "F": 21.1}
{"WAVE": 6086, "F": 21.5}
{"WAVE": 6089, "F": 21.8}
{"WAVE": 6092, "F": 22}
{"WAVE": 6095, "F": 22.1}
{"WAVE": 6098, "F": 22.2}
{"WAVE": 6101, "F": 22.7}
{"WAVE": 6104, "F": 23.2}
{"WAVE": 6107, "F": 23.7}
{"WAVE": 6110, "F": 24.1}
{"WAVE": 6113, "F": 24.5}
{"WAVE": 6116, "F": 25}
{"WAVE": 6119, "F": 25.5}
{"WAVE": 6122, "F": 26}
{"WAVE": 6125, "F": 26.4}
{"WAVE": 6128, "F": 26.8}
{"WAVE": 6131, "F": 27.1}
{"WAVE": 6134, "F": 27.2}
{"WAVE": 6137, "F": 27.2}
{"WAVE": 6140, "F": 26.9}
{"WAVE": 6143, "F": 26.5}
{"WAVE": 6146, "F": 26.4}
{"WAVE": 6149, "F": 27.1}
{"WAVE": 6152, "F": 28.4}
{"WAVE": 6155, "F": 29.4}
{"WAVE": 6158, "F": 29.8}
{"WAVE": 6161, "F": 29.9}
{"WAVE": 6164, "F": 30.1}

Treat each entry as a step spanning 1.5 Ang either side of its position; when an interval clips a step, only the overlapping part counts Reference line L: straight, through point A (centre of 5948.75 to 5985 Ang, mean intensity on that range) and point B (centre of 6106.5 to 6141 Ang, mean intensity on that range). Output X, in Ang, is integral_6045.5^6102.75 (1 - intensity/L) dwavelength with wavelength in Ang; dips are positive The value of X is 6.5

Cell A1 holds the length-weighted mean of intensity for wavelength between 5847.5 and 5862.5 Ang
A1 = 15.9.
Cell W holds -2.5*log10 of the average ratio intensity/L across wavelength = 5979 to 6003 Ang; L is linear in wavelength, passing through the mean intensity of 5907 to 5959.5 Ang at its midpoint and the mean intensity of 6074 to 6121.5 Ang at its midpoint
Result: 0.083 mag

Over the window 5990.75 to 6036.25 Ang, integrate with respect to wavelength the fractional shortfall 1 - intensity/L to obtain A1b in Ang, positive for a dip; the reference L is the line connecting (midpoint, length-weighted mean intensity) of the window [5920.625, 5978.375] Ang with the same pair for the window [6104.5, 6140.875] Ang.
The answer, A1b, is 5.8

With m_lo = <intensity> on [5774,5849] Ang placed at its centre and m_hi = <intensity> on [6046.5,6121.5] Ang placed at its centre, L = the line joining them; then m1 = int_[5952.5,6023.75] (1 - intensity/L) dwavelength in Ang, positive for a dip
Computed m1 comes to 9.2 Ang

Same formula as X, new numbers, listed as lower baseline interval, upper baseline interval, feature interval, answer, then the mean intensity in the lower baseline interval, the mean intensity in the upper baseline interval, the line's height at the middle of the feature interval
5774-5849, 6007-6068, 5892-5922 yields 1.6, 15.6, 18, 16.6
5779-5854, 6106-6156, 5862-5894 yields 3.3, 15.6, 26.4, 17.7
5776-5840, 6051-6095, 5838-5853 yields 0.6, 15.6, 20.3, 16.3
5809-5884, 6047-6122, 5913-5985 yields 7.7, 15.7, 21.5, 18.2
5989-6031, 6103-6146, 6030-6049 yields 1.5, 17.2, 25.8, 19.4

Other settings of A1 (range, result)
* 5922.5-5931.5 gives 15.8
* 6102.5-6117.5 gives 24.1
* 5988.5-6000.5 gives 17.1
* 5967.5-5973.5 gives 16.6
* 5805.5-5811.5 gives 16.1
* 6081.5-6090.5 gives 21.5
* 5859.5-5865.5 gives 16.2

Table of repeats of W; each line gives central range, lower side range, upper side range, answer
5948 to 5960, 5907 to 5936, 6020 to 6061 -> -0.01 mag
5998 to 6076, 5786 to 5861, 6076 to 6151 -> 0.21 mag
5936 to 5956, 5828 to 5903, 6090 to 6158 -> 0.13 mag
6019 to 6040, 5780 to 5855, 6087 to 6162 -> 0.27 mag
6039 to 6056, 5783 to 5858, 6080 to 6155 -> 0.23 mag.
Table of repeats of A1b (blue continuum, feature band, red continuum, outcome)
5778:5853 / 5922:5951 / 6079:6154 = 4.5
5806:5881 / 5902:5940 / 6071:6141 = 4.8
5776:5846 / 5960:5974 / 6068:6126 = 2.2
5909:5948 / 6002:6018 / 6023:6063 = 0.3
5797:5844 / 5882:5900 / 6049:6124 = 1.4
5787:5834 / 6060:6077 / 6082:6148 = 2.4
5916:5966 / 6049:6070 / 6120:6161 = 3.4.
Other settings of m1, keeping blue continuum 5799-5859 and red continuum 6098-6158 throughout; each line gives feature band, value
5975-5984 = 1.7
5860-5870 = 0.4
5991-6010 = 3.9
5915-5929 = 2.5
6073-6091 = 2.5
